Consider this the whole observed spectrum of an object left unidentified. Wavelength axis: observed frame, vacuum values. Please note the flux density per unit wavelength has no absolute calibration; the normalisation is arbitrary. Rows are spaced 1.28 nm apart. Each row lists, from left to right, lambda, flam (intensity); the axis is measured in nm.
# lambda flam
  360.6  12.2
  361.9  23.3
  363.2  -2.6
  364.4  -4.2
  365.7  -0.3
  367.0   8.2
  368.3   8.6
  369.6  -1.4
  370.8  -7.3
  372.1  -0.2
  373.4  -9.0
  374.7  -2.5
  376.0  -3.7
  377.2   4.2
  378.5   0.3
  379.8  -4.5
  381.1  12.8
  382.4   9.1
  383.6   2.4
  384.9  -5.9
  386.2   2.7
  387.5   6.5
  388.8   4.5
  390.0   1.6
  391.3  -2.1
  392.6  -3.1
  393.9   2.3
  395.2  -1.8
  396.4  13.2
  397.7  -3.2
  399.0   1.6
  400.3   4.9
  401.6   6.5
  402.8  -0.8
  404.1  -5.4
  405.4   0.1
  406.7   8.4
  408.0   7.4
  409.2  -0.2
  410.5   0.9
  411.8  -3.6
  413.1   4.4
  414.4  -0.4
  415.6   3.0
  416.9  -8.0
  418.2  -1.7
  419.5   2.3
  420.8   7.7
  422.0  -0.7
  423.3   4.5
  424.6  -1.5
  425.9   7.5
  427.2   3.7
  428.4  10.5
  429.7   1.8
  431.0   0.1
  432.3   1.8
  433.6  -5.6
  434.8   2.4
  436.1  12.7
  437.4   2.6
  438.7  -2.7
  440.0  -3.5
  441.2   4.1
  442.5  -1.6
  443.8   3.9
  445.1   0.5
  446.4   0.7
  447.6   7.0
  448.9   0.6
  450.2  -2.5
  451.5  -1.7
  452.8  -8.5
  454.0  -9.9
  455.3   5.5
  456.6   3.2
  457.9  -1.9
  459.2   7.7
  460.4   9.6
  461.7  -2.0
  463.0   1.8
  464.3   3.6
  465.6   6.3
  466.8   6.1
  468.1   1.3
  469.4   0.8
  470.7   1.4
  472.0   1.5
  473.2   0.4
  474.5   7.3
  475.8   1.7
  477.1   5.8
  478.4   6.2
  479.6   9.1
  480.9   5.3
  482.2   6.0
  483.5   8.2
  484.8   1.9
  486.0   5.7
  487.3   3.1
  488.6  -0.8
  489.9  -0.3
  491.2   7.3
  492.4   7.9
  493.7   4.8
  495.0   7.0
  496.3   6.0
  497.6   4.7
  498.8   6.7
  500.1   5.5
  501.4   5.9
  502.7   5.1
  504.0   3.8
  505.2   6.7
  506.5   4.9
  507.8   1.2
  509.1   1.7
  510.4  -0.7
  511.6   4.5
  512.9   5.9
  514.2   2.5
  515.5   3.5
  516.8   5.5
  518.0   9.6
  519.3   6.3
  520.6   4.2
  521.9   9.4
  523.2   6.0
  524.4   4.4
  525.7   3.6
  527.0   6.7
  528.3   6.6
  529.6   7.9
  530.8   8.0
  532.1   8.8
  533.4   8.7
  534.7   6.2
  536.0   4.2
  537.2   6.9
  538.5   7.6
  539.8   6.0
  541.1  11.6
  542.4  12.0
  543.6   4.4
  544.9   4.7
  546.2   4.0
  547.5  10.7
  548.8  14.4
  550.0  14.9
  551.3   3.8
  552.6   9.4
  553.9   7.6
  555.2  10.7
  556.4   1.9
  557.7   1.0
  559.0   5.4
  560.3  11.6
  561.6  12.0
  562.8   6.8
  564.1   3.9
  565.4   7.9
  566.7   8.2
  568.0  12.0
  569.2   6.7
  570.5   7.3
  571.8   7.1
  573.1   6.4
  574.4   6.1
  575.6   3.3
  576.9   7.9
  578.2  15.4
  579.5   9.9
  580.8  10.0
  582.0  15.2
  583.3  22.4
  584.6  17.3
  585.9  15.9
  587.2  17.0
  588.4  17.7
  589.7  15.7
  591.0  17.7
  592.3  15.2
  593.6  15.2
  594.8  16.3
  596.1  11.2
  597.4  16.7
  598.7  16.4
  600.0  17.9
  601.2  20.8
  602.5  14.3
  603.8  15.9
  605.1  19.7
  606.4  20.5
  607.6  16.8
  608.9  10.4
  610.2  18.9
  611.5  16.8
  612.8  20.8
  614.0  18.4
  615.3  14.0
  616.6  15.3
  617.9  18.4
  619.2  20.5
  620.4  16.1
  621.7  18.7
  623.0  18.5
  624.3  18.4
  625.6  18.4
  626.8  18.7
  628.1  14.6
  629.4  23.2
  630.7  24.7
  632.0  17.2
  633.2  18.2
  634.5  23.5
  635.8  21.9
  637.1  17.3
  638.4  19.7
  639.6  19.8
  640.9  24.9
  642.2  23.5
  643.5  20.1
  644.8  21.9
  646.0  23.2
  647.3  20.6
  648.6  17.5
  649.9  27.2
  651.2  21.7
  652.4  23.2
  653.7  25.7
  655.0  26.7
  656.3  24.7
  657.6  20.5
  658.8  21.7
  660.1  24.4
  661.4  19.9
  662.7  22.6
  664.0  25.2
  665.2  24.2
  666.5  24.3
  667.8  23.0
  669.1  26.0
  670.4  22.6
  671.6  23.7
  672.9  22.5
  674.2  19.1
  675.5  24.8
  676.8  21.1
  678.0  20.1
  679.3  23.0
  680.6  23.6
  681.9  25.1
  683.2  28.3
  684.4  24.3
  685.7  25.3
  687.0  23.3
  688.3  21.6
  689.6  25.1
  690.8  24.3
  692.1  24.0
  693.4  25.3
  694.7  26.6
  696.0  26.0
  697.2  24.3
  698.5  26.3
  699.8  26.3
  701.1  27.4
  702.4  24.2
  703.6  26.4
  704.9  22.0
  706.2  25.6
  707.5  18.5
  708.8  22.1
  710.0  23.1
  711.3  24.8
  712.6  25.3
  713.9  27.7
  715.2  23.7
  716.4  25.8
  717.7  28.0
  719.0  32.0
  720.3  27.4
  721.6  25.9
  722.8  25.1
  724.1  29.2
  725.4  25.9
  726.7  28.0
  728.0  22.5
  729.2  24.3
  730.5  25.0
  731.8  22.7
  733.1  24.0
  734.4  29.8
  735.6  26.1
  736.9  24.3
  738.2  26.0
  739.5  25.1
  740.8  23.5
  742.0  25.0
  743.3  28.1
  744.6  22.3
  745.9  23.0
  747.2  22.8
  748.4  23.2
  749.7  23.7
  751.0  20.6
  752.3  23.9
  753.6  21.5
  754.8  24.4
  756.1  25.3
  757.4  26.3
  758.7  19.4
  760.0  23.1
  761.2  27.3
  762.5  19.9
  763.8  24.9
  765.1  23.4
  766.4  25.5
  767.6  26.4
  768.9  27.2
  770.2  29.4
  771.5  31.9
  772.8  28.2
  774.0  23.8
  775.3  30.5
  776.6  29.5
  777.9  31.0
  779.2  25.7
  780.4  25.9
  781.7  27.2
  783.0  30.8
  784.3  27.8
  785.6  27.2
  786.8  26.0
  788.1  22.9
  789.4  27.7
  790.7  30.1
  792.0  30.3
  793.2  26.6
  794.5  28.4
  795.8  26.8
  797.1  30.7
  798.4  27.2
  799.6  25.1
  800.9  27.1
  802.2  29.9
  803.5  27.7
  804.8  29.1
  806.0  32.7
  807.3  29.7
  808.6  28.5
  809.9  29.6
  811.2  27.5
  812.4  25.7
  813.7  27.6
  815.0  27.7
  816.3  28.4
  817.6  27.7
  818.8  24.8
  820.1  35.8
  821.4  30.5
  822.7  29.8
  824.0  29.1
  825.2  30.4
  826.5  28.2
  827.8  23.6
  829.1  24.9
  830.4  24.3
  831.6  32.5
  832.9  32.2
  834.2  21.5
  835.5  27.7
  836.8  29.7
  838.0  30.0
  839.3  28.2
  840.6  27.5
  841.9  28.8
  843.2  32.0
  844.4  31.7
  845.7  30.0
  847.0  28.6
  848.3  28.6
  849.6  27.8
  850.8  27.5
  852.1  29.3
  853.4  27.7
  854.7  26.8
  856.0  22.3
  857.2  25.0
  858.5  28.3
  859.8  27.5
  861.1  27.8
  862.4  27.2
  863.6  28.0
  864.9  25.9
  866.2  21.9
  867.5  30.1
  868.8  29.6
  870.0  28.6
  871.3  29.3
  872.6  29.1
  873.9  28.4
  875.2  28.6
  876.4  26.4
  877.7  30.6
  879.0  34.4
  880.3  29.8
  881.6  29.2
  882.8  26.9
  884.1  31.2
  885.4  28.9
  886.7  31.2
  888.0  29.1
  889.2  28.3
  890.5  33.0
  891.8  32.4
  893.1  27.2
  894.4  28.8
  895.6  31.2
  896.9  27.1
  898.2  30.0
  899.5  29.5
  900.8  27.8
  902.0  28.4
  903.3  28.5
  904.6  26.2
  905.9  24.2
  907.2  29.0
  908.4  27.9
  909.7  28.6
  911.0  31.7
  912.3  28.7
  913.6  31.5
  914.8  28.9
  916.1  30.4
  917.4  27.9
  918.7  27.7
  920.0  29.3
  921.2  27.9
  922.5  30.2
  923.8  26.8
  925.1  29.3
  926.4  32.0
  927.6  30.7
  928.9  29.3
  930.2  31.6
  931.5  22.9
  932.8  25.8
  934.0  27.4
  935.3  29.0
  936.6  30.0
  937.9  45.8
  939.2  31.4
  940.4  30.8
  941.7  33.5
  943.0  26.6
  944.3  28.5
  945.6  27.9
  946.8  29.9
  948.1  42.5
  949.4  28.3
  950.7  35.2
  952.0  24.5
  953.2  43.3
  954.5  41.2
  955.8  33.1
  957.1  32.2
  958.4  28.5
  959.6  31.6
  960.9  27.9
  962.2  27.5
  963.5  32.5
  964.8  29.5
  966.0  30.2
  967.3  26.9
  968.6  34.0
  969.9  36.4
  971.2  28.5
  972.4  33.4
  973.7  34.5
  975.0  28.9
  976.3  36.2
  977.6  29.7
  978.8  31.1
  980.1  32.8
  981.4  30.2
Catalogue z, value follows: 0.45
